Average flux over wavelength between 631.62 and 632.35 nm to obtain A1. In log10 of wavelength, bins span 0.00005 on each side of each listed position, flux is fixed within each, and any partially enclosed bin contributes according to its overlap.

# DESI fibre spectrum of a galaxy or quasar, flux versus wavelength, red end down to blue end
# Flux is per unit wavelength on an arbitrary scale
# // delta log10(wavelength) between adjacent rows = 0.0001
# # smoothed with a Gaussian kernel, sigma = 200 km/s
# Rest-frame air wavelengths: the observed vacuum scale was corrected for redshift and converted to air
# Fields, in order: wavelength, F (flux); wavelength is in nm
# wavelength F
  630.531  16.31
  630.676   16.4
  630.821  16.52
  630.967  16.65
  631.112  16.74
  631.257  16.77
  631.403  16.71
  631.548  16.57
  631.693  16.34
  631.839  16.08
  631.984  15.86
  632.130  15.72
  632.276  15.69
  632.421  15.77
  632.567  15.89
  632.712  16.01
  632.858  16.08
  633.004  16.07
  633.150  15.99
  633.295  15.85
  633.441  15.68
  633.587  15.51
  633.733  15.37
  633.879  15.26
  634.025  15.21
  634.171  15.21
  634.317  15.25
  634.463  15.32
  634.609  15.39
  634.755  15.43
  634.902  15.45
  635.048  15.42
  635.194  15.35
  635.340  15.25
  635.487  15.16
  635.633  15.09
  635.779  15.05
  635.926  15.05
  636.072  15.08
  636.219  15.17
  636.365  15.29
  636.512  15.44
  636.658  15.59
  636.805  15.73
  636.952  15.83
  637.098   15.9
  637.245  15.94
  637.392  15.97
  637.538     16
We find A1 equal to 15.9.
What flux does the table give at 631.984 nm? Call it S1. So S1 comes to 15.86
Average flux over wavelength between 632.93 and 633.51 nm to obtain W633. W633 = 15.9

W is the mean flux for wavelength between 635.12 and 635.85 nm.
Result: 15.2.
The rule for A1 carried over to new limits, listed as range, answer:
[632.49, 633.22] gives 16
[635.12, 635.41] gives 15.3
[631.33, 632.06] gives 16.3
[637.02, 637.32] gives 15.9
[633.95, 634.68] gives 15.3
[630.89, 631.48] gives 16.7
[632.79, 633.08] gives 16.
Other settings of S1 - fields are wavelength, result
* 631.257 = 16.77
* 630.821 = 16.52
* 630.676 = 16.4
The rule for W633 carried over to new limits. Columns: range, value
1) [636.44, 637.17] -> 15.7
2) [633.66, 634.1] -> 15.3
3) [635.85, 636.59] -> 15.2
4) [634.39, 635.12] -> 15.4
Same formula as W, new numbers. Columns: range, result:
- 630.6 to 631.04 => 16.5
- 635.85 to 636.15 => 15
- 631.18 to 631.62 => 16.7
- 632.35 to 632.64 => 15.8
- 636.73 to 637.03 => 15.8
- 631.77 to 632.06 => 16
